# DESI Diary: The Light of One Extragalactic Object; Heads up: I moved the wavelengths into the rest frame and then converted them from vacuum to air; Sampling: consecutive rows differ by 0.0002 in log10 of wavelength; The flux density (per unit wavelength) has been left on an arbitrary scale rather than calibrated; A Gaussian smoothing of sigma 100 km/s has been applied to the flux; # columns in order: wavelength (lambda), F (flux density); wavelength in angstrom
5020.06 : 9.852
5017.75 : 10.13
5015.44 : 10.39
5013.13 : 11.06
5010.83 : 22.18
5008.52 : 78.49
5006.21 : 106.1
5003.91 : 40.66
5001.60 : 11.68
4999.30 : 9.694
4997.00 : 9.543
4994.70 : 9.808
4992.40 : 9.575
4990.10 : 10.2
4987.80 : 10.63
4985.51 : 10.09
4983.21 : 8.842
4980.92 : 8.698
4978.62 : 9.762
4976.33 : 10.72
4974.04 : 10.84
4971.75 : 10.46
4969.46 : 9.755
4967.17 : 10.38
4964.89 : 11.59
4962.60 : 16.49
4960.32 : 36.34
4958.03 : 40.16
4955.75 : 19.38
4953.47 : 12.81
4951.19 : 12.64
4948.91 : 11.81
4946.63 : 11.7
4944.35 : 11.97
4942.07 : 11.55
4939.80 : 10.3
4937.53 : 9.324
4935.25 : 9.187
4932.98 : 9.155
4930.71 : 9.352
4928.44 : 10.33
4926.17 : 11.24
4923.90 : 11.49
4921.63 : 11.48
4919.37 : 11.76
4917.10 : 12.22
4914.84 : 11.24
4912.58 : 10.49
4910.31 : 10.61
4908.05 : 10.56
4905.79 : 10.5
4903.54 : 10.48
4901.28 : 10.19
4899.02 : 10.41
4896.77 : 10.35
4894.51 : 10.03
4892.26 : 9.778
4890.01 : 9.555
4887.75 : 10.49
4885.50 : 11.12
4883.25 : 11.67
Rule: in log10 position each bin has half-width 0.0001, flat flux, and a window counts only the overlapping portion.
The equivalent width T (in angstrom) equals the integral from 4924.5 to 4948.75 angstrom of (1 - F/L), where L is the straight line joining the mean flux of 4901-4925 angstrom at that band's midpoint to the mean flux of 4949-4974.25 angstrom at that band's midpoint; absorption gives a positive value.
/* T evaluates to 6.2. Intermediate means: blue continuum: 11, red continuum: 17.4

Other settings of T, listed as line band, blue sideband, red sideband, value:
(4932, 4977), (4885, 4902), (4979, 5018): 7.5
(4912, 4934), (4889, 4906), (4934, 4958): 1.7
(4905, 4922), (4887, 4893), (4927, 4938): -2.5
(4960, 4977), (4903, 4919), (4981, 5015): 5.0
